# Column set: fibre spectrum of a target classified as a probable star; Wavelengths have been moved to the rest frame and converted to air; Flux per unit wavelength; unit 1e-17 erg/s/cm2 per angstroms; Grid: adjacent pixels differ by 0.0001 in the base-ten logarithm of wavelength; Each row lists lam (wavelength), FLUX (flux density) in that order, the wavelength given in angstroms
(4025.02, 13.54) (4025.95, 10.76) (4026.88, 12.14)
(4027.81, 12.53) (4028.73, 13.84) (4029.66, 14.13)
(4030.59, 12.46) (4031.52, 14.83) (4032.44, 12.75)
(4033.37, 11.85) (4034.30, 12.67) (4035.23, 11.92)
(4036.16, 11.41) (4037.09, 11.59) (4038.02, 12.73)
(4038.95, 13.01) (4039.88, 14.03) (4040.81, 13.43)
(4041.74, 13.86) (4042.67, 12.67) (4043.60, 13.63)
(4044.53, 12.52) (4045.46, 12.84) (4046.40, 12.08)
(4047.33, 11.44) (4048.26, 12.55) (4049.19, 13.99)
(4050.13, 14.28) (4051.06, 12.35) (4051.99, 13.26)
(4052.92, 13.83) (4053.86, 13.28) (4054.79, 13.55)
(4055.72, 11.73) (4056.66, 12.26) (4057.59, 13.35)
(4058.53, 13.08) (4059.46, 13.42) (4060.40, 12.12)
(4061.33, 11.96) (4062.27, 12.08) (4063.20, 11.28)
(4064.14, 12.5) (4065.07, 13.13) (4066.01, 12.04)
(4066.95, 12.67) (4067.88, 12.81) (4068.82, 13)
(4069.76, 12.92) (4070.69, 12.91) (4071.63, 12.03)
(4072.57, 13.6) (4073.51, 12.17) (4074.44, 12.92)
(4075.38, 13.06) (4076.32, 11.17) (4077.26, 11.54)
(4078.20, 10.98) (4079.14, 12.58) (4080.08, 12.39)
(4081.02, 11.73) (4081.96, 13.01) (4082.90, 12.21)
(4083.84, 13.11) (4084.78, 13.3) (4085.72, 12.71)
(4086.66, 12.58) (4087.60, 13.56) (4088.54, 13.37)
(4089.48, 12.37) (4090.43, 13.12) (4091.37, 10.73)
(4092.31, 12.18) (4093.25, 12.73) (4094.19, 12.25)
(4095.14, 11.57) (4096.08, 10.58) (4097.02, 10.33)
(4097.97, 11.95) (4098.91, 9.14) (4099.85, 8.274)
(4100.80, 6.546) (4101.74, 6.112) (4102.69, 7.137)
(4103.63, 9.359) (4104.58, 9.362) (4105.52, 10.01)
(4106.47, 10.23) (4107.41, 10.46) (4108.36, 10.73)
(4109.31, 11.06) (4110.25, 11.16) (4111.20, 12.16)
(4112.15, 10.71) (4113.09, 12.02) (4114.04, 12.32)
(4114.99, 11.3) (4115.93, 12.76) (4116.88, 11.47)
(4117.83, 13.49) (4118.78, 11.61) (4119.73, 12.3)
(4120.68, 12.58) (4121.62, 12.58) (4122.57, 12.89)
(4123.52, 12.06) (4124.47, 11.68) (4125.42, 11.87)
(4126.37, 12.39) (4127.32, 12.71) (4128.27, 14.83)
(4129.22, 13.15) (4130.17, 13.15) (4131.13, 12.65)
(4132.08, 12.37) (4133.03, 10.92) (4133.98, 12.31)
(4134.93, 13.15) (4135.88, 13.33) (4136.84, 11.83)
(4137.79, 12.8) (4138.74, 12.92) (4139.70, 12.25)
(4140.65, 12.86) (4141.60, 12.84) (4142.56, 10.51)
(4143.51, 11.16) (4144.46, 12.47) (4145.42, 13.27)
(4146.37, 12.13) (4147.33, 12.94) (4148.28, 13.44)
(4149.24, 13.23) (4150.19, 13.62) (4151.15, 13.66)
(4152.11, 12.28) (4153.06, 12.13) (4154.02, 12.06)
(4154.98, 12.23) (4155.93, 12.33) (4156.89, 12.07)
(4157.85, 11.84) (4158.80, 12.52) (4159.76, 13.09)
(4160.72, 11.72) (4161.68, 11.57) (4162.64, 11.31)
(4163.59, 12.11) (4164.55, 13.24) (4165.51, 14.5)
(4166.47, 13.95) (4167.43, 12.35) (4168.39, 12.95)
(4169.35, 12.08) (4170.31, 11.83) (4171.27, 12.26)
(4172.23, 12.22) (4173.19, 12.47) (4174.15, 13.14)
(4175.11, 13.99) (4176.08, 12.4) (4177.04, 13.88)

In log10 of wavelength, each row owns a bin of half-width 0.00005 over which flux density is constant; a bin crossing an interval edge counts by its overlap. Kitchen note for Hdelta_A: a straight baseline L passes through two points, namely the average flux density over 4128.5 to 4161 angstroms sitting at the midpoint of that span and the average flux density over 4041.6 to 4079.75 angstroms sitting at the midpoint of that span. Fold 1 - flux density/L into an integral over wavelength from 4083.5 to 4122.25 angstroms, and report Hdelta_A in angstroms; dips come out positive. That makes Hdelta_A 4.1 angstroms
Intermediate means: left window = 12.7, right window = 12.5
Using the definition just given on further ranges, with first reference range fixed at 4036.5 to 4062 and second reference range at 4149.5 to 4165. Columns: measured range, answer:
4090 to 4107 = 3.5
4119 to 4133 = -0.1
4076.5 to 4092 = 0.4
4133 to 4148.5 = 0.0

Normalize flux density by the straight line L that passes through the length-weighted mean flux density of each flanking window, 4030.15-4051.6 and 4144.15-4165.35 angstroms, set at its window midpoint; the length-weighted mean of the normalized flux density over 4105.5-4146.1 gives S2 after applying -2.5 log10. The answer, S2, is 0.04 mag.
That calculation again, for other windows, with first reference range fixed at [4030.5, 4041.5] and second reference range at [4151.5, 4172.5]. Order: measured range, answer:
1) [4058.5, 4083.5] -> 0.02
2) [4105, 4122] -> 0.08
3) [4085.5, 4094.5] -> 0.00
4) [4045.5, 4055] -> -0.03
